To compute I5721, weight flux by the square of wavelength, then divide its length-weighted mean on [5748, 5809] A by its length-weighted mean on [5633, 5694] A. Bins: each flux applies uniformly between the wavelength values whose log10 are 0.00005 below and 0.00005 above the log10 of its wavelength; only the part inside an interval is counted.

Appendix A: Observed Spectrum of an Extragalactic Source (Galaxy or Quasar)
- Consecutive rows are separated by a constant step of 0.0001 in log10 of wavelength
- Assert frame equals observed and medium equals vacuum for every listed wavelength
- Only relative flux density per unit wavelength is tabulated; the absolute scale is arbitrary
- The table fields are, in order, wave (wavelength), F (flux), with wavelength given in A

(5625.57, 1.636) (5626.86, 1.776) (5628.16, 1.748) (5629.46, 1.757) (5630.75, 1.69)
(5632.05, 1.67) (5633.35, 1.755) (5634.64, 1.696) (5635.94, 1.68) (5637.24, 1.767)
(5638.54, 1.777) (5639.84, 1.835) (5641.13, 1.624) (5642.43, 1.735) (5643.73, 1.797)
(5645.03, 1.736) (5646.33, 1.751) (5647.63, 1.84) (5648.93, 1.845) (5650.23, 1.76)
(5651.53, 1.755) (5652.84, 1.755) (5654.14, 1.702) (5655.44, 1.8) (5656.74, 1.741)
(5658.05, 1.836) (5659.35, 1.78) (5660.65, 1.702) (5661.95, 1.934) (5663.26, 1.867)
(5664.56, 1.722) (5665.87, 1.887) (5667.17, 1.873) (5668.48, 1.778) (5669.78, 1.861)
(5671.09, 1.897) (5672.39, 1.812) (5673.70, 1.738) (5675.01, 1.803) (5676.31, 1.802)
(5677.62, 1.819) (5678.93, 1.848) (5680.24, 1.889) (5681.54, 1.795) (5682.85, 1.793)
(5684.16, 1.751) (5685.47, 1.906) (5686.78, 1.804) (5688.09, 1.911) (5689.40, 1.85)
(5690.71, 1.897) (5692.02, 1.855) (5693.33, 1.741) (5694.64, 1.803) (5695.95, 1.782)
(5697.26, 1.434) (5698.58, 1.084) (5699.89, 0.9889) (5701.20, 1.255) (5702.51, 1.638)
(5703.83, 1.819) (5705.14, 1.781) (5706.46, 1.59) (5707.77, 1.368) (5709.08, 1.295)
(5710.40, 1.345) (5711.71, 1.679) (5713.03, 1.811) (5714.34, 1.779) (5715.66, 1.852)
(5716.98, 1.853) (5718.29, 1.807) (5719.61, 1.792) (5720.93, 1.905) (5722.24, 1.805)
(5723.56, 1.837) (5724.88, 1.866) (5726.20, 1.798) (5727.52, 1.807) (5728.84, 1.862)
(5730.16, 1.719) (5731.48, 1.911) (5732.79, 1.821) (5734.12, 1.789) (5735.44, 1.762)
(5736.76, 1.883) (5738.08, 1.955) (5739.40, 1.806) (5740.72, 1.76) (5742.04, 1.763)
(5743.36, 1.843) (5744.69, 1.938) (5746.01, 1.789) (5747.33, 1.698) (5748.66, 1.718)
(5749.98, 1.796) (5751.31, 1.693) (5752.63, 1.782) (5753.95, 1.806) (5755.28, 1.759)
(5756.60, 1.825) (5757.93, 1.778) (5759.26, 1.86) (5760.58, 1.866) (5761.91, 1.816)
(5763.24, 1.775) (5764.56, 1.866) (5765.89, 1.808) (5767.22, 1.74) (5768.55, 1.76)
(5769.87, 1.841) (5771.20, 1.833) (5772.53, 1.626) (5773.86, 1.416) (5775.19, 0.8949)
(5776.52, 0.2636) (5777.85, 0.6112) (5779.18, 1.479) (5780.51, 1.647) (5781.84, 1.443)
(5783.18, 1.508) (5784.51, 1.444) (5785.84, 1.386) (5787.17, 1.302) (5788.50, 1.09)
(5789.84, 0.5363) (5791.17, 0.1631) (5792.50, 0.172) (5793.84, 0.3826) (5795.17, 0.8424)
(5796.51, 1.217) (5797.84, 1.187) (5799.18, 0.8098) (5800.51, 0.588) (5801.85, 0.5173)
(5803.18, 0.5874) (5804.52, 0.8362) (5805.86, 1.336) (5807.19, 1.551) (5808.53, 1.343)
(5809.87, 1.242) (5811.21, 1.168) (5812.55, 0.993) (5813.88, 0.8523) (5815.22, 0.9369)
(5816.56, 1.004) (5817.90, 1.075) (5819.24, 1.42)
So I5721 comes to 0.8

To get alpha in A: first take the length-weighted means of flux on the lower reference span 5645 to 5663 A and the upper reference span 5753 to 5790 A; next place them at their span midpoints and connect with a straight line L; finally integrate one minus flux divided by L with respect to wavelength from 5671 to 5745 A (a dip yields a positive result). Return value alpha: -3.8 A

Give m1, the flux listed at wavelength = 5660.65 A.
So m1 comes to 1.702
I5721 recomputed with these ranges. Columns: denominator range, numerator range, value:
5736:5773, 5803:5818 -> 0.62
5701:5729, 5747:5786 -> 0.95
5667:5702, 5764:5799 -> 0.72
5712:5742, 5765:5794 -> 0.68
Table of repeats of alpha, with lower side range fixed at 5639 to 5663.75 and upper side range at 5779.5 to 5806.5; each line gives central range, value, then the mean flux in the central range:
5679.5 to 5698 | -2.8 A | 1.8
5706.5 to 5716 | -1.0 A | 1.58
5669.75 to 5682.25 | -1.4 A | 1.82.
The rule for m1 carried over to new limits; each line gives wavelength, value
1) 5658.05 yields 1.836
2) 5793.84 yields 0.3826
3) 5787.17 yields 1.302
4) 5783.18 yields 1.508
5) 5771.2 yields 1.833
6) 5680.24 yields 1.889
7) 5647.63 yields 1.84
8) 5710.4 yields 1.345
